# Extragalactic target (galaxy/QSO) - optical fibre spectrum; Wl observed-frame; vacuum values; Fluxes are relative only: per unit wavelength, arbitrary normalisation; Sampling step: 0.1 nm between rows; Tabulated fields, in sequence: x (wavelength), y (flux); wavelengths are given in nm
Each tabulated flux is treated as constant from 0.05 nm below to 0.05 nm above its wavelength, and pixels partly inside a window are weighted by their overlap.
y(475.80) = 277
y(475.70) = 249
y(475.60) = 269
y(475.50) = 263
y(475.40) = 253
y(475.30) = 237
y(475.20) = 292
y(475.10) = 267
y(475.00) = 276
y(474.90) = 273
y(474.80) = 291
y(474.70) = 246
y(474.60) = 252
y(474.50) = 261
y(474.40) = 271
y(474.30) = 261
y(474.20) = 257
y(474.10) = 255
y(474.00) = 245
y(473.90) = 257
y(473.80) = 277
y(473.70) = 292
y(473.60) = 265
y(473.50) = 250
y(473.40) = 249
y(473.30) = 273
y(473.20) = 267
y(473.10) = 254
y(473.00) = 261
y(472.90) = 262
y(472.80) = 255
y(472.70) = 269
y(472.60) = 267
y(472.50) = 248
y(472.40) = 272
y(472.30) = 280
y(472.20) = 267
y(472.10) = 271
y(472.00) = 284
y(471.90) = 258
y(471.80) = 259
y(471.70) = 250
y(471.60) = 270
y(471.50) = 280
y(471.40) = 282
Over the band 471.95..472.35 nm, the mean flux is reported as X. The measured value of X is 276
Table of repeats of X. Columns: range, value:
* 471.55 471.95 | 259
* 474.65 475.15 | 271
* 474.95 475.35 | 268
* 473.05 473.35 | 265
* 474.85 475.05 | 274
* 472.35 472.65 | 262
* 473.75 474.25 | 258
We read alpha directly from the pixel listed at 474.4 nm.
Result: 271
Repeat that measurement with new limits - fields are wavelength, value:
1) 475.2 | 292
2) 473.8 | 277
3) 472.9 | 262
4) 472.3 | 280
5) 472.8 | 255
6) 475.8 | 277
